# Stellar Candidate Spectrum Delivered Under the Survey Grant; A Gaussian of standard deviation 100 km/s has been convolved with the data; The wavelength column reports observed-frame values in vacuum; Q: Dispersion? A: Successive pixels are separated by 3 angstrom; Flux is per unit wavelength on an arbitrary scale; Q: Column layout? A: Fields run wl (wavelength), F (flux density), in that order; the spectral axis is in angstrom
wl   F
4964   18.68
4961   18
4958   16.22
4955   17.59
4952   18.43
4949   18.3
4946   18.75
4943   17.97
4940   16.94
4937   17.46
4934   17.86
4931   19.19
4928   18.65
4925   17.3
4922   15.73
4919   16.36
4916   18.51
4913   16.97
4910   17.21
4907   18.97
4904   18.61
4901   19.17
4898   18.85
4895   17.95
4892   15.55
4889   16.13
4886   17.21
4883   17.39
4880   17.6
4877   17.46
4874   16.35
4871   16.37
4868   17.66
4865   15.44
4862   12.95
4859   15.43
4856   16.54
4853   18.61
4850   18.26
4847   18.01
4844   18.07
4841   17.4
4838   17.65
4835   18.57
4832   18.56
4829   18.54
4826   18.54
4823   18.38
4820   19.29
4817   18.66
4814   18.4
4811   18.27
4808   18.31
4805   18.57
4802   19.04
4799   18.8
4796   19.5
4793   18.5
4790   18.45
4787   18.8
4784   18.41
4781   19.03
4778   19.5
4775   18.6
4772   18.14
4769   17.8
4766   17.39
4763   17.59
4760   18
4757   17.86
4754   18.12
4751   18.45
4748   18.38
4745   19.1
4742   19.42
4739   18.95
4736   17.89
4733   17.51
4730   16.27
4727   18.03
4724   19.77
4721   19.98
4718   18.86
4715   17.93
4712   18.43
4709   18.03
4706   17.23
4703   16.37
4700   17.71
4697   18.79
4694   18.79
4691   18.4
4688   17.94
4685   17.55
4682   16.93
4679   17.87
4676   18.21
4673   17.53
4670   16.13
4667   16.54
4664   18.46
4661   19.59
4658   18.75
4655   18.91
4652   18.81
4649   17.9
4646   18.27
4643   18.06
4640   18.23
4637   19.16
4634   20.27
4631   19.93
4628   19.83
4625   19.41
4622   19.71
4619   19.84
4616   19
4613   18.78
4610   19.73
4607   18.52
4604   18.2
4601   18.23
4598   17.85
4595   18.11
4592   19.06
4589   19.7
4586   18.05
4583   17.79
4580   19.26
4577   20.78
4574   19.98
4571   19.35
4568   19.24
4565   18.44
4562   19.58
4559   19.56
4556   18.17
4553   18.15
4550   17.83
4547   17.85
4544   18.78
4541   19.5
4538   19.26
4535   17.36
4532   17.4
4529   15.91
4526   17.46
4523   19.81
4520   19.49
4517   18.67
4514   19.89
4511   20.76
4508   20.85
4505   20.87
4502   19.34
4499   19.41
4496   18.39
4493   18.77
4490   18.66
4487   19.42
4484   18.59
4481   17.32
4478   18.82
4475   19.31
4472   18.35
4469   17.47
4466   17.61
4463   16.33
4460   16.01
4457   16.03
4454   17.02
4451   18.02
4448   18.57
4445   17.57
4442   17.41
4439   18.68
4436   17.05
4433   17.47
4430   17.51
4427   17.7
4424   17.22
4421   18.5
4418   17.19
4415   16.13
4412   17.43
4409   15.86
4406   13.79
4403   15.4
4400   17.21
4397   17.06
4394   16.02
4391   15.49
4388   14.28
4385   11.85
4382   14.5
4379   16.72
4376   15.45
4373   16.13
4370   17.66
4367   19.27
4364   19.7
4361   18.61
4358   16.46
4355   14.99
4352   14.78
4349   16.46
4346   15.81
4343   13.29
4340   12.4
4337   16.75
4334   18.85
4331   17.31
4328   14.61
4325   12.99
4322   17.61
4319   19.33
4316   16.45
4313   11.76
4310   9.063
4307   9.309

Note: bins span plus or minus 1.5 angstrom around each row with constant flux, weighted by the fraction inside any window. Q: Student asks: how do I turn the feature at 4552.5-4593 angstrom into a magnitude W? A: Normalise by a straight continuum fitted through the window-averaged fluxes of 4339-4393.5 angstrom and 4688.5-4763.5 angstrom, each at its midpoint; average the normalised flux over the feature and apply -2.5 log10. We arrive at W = -0.11 mag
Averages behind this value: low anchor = 15.8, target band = 19.1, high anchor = 18.2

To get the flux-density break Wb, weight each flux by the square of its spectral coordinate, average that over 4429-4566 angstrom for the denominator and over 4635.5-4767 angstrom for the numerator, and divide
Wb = 1.08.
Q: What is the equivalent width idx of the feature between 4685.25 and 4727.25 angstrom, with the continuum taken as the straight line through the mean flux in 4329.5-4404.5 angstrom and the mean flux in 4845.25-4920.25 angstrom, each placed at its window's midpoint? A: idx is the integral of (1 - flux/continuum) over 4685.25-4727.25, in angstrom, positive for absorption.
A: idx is -3.7 angstrom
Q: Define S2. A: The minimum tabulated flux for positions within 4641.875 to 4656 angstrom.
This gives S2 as 17.9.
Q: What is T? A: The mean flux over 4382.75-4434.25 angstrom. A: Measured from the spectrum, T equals 16.2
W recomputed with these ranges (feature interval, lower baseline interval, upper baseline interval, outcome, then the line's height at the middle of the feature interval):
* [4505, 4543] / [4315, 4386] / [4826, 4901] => -0.15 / 16.6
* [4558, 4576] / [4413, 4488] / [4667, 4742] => -0.09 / 17.8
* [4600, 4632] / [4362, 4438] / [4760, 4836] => -0.09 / 17.6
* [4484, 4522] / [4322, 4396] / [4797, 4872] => -0.18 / 16.5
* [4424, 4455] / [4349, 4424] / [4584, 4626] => -0.05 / 16.9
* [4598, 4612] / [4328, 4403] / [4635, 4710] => -0.06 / 17.6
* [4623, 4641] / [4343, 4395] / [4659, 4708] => -0.12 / 17.5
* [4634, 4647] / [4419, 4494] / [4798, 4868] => -0.05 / 17.8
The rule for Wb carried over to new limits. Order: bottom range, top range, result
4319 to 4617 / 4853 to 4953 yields 1.18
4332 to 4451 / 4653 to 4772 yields 1.26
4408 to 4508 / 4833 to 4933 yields 1.16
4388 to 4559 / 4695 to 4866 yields 1.16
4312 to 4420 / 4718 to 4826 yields 1.38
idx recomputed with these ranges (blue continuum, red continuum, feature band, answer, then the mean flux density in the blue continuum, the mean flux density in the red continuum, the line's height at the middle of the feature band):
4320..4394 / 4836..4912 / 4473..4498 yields -3.7 angstrom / 15.9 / 17.2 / 16.3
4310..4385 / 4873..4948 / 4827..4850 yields -1.0 angstrom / 15.9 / 17.6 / 17.4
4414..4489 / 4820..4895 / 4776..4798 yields -2.0 angstrom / 17.7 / 17.3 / 17.3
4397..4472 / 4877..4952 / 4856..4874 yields 2.0 angstrom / 17.1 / 17.7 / 17.6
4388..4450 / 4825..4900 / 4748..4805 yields -4.2 angstrom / 16.9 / 17.2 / 17.2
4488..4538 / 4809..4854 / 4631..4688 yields 1.4 angstrom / 19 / 18.3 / 18.7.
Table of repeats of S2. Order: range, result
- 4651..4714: 16.13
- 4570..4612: 17.79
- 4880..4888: 17.21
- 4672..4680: 17.53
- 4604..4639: 18.2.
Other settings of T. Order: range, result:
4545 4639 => 19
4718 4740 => 18.4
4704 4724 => 18.5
